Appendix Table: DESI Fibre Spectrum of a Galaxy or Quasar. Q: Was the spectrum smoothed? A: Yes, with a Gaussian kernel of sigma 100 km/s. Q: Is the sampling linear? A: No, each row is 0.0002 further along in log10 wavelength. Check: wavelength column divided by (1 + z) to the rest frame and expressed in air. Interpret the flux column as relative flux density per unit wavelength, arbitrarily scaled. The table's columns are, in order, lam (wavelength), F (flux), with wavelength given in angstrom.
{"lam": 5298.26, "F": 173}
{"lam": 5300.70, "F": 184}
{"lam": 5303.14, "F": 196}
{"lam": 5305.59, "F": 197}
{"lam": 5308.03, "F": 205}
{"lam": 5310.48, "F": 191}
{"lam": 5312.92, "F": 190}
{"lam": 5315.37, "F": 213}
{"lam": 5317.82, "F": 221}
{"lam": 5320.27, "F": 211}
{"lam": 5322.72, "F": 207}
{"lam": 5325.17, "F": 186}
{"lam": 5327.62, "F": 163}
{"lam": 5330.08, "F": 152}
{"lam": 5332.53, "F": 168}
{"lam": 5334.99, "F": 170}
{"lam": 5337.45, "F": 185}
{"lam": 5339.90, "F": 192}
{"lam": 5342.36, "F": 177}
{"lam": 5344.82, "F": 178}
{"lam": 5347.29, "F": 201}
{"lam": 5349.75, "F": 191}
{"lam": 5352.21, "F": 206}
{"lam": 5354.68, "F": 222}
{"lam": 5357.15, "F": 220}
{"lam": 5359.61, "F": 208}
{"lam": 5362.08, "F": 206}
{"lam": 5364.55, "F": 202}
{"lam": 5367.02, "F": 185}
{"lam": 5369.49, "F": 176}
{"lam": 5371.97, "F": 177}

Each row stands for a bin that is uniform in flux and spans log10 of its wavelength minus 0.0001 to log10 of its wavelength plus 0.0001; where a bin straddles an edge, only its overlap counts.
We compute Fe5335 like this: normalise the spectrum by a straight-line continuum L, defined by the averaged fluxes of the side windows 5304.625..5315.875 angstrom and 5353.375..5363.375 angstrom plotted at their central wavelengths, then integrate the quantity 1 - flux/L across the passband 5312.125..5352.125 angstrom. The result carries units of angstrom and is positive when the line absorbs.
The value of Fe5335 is 3.3 angstrom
